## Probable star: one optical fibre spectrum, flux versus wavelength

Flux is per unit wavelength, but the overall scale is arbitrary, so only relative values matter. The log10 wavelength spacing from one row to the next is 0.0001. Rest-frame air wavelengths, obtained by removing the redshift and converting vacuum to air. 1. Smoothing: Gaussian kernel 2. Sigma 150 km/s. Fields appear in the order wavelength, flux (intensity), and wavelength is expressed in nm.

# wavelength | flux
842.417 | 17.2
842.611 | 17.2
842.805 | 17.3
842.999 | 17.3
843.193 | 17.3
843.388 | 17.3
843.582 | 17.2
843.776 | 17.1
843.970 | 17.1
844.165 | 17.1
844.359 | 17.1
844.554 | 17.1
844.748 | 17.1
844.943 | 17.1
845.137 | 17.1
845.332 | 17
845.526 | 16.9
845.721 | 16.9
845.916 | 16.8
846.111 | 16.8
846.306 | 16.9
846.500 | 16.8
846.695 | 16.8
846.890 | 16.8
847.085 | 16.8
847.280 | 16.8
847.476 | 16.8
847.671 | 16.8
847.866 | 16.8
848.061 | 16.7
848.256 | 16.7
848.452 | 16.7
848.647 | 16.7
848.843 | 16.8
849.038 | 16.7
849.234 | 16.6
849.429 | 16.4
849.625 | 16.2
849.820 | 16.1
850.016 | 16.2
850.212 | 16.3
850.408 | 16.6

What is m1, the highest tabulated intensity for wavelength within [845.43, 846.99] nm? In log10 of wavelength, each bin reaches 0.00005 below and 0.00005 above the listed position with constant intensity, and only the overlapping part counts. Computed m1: 16.9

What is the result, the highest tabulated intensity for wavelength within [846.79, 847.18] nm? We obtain 16.8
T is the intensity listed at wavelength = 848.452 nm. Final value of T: 16.7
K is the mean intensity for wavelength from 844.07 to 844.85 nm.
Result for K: 17.1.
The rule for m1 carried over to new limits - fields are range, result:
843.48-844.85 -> 17.2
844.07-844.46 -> 17.1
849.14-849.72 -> 16.6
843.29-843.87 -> 17.3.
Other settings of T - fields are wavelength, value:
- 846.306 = 16.9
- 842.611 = 17.2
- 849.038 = 16.7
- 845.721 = 16.9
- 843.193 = 17.3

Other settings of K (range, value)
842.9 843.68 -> 17.3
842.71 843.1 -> 17.3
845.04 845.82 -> 17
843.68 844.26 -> 17.1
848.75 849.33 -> 16.7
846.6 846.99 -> 16.8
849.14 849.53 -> 16.5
